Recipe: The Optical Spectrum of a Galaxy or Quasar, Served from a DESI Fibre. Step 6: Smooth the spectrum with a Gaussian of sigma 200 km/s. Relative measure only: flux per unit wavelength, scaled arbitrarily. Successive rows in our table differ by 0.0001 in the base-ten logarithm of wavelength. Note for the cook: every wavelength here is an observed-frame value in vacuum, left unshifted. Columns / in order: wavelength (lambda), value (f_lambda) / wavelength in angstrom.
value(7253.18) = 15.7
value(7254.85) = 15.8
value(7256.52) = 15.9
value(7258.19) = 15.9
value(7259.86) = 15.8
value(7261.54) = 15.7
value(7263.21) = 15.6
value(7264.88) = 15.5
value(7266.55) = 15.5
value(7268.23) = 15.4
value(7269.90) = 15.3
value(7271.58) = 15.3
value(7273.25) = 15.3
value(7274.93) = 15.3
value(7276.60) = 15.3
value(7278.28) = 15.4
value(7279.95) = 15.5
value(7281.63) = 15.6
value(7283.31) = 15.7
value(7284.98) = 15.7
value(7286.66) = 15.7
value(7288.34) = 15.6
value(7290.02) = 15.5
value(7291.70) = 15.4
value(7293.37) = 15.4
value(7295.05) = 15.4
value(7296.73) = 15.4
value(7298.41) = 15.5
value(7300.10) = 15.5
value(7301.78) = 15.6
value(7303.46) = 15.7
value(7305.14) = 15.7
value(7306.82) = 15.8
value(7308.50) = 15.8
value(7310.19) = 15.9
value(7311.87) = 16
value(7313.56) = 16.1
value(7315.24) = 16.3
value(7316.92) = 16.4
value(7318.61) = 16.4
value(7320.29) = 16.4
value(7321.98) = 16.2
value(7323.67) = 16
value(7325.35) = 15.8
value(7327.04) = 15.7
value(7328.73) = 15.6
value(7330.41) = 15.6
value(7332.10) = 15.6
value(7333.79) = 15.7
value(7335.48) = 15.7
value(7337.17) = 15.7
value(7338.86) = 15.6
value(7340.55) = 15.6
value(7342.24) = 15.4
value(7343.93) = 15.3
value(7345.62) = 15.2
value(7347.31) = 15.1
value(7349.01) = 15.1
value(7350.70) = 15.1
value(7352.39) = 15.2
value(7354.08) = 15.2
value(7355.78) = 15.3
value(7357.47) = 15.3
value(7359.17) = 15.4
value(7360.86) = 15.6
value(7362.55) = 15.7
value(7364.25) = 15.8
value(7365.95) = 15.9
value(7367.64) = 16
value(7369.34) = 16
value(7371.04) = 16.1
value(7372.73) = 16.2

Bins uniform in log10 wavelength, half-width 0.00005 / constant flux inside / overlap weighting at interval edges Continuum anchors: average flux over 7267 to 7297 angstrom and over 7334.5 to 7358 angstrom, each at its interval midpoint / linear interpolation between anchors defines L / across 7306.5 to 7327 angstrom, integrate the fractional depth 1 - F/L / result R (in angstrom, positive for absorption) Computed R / -0.9 angstrom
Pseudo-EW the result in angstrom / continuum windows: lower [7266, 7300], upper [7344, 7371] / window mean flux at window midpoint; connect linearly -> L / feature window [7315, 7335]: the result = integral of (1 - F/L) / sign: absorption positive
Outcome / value -0.6 angstrom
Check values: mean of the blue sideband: 15.5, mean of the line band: 16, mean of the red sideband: 15.5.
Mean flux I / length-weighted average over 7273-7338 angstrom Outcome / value 15.7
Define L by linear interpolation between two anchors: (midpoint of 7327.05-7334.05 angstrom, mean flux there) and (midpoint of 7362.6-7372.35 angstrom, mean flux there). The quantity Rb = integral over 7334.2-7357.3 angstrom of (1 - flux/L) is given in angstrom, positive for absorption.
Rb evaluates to 0.6 angstrom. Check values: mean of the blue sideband 15.6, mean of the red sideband 15.9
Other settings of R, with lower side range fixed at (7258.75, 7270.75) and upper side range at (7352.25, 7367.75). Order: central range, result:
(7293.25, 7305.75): 0.01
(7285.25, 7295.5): 0.02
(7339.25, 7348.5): 0.13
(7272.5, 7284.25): 0.07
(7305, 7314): -0.20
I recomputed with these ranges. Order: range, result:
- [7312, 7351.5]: 15.7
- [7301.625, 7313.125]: 15.8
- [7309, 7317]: 16.1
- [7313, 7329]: 16.1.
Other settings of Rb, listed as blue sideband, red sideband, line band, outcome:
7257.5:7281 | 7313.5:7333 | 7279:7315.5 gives 0.2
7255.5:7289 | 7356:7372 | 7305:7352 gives -0.2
